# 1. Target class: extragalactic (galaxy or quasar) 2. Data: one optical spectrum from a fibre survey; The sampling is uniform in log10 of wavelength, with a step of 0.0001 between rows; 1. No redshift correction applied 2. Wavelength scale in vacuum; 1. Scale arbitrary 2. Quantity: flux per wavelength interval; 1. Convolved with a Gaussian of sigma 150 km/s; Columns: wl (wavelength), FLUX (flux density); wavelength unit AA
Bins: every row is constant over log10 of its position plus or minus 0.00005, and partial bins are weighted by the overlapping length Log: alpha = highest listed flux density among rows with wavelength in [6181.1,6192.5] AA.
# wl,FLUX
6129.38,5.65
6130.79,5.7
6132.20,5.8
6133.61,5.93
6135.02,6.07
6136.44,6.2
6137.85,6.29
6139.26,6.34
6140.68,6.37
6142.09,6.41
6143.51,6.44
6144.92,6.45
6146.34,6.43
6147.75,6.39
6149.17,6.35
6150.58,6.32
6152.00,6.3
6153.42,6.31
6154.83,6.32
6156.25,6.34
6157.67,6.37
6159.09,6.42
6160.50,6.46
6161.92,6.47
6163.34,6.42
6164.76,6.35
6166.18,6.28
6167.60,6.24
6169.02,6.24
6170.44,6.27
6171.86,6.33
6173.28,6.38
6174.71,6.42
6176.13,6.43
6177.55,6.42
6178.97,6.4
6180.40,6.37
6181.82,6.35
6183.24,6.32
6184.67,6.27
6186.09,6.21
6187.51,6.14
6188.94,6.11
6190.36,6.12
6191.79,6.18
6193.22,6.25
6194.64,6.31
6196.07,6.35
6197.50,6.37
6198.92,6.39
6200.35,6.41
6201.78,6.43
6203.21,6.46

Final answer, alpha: 6.35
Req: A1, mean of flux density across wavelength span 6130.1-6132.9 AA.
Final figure 5.75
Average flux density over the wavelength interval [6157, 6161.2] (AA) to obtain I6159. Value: 6.43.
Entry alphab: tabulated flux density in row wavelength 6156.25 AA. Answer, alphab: 6.34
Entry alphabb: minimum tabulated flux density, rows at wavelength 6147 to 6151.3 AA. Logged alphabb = 6.32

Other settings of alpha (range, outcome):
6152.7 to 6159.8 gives 6.42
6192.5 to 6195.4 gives 6.31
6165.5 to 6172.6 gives 6.33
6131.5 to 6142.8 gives 6.41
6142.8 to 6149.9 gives 6.45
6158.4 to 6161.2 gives 6.46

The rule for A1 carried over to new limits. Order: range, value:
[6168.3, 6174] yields 6.3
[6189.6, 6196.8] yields 6.24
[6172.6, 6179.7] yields 6.4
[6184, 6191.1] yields 6.17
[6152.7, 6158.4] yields 6.33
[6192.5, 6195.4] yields 6.28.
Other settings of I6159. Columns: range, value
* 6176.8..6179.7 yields 6.41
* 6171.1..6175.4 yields 6.37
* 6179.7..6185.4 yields 6.33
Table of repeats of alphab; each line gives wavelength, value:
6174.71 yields 6.42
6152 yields 6.3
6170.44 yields 6.27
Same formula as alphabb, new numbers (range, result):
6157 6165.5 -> 6.35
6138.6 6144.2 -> 6.34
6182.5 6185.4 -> 6.27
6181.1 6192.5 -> 6.11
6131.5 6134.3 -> 5.8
